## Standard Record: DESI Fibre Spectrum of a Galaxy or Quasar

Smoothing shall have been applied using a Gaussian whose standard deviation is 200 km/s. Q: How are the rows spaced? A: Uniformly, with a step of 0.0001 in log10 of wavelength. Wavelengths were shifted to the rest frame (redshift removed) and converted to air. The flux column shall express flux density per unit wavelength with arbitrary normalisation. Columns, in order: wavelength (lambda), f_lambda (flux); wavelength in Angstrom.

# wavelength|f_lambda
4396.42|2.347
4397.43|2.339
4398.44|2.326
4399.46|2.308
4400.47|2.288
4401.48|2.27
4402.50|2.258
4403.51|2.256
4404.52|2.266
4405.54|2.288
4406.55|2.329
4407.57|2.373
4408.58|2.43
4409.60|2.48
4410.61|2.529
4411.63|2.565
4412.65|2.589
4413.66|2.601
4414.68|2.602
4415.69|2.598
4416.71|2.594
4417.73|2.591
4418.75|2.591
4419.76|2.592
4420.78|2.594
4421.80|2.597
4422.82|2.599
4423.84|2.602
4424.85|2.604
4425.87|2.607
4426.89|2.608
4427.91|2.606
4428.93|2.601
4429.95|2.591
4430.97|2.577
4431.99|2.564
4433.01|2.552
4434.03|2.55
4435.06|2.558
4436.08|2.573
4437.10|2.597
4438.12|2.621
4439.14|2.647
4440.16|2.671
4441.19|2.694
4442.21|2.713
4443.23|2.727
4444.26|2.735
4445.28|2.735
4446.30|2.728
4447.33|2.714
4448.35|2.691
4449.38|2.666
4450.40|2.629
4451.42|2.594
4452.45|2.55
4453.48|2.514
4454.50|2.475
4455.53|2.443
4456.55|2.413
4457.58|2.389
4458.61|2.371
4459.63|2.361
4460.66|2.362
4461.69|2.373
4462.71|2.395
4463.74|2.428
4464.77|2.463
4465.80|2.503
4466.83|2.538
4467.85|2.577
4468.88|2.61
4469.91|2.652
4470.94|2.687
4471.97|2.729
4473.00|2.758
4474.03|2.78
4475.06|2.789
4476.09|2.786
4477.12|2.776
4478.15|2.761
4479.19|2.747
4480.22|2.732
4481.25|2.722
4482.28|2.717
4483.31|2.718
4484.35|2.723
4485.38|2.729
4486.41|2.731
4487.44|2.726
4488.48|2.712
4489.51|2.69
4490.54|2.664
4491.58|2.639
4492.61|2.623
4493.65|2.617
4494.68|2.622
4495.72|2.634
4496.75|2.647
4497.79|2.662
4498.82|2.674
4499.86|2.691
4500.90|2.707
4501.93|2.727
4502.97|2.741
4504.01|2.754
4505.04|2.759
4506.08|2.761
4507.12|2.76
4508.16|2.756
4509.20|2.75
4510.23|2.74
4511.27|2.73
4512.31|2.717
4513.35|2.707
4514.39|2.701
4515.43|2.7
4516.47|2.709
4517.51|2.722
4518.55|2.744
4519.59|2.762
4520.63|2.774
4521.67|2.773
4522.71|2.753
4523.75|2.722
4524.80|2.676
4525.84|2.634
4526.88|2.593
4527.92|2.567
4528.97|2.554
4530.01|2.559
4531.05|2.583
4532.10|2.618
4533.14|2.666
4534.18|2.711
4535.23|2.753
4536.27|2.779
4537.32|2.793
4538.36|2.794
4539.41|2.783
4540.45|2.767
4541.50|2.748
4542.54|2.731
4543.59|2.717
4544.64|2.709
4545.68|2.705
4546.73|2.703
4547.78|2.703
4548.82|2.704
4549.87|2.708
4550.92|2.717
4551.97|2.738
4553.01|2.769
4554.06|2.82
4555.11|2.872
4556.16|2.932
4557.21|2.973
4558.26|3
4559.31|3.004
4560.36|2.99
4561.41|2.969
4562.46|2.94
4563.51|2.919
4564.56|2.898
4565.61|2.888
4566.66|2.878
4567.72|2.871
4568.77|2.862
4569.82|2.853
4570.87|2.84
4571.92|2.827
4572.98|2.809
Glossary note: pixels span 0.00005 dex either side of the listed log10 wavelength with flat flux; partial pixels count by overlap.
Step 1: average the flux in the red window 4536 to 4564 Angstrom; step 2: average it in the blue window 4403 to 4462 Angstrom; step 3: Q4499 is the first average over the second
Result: 1.1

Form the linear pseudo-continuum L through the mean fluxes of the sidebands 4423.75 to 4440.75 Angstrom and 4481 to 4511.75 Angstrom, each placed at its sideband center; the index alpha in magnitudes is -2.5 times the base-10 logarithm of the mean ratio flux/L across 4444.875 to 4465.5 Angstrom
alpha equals 0.05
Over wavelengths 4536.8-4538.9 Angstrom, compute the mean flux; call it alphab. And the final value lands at 2.79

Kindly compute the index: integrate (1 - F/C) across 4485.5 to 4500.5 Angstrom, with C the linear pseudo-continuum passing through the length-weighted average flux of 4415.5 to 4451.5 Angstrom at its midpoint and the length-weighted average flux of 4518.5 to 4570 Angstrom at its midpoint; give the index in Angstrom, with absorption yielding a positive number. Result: 0.2 Angstrom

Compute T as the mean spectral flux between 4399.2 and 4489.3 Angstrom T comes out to 2.58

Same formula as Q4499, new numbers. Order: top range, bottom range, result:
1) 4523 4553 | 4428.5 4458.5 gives 1.04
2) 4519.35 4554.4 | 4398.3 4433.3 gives 1.08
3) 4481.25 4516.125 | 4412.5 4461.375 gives 1.05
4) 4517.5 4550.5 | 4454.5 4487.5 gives 1.04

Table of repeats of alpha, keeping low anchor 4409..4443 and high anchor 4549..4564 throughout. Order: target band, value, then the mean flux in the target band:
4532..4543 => 0.03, 2.75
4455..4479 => 0.05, 2.56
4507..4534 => 0.04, 2.69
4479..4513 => 0.02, 2.71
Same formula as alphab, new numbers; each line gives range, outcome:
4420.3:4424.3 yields 2.59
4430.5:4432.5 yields 2.57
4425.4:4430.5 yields 2.6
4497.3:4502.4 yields 2.69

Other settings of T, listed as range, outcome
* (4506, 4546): 2.71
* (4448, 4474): 2.53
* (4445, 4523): 2.66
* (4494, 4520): 2.71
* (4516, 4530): 2.69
